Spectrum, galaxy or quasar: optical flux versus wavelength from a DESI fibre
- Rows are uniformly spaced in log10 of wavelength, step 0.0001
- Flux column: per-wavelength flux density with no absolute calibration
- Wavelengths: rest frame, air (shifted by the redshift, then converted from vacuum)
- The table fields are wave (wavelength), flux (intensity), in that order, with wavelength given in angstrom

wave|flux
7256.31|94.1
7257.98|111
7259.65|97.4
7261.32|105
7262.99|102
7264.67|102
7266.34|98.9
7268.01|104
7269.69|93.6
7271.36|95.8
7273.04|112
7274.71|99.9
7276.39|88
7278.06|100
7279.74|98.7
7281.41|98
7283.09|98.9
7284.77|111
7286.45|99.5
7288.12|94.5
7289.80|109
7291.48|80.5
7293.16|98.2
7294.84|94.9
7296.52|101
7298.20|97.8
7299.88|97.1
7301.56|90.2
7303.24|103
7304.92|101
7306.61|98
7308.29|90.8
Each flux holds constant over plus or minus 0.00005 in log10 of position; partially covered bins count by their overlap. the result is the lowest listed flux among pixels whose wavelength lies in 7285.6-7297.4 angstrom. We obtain 80.5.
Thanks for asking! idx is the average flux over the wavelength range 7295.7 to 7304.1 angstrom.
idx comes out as 97.9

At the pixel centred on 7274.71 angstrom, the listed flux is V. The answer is 99.9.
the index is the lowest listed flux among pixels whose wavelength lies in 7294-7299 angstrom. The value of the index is 94.9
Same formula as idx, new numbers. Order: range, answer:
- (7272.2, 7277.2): 100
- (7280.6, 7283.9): 98.4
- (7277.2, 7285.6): 101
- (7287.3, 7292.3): 94.7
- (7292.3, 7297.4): 97.9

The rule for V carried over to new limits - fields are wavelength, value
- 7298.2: 97.8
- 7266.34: 98.9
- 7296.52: 101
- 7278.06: 100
